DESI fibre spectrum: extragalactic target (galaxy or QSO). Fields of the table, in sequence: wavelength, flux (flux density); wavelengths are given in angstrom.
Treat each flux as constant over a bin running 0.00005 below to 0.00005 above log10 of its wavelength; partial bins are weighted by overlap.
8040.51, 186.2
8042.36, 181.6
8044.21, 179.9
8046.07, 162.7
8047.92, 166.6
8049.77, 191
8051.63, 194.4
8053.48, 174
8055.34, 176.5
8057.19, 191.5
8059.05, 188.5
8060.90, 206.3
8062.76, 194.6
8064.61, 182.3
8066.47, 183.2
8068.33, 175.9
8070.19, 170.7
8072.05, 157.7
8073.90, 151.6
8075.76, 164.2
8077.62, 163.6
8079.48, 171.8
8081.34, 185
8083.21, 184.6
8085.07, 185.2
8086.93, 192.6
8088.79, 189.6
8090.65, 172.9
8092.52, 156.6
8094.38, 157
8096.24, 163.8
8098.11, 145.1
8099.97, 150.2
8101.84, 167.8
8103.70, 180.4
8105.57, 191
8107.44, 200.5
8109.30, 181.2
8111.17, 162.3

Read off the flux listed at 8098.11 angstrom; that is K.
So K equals 145.1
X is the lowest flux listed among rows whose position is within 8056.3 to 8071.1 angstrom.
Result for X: 170.7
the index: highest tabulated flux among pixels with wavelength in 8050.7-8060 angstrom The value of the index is 194.4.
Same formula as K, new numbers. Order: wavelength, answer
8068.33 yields 175.9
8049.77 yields 191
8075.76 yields 164.2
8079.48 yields 171.8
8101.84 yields 167.8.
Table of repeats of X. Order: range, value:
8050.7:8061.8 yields 174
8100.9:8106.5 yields 167.8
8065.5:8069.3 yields 175.9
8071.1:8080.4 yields 151.6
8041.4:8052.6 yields 162.7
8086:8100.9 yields 145.1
